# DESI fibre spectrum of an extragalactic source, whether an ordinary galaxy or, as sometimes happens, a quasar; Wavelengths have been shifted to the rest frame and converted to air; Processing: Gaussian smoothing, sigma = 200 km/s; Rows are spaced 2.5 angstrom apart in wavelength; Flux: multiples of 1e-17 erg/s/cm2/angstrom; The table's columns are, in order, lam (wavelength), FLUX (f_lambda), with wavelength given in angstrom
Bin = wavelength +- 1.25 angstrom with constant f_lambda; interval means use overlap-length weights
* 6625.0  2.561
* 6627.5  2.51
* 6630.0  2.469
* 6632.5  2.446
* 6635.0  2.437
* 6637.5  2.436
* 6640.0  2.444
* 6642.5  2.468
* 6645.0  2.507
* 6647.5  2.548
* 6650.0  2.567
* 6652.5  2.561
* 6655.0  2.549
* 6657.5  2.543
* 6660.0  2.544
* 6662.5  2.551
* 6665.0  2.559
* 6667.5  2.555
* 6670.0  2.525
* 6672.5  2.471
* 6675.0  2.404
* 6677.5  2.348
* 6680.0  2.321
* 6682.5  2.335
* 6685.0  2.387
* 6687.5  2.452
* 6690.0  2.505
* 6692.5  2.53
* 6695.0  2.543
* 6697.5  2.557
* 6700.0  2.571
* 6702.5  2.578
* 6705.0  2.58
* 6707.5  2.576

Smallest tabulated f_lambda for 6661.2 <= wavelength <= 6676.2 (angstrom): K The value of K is 2.404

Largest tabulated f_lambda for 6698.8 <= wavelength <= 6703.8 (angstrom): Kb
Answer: 2.578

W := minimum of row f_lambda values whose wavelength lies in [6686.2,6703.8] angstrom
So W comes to 2.452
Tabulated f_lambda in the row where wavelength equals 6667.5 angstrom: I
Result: 2.555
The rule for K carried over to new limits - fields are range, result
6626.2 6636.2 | 2.437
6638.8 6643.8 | 2.444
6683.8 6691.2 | 2.387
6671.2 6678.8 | 2.348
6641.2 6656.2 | 2.468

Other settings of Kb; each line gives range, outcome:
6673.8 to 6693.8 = 2.53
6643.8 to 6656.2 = 2.567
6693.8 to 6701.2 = 2.571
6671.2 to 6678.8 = 2.471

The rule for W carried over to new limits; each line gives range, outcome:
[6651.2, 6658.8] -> 2.543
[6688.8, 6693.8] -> 2.505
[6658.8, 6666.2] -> 2.544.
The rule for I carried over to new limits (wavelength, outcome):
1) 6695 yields 2.543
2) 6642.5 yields 2.468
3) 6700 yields 2.571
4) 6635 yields 2.437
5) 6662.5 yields 2.551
